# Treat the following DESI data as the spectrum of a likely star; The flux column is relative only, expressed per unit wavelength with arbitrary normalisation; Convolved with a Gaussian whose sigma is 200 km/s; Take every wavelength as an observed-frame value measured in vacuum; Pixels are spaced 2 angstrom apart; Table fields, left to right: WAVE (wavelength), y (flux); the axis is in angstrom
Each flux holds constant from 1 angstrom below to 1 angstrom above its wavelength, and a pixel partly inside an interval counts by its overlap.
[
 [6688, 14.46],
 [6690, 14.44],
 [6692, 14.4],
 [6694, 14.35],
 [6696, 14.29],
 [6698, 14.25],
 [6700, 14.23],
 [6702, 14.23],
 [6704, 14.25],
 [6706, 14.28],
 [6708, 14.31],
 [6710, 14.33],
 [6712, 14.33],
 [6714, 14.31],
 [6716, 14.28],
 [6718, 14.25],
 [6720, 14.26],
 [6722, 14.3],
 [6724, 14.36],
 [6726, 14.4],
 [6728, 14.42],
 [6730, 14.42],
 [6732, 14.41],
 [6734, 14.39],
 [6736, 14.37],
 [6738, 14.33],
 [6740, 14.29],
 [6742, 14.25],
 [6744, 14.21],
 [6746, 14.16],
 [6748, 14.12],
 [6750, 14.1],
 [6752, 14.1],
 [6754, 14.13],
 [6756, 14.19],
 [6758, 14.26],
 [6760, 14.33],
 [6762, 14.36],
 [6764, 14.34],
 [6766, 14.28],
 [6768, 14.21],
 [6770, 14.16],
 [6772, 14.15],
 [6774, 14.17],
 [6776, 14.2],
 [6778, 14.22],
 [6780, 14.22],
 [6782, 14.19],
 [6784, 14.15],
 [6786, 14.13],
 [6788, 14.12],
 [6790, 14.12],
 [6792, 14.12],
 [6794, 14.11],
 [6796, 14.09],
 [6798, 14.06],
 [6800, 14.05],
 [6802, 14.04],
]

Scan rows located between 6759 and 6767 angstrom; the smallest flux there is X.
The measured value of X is 14.28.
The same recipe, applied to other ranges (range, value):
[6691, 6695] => 14.35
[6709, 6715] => 14.31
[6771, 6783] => 14.15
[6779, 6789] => 14.12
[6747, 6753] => 14.1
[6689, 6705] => 14.23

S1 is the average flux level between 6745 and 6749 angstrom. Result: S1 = 14.1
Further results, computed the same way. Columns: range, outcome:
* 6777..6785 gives 14.2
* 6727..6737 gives 14.4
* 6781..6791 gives 14.1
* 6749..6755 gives 14.1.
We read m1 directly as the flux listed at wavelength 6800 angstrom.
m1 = 14.05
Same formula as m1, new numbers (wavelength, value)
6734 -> 14.39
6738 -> 14.33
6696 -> 14.29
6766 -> 14.28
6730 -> 14.42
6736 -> 14.37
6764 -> 14.34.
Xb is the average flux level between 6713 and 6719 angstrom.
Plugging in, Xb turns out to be 14.3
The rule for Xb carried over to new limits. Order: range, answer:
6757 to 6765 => 14.3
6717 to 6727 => 14.3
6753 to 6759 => 14.2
